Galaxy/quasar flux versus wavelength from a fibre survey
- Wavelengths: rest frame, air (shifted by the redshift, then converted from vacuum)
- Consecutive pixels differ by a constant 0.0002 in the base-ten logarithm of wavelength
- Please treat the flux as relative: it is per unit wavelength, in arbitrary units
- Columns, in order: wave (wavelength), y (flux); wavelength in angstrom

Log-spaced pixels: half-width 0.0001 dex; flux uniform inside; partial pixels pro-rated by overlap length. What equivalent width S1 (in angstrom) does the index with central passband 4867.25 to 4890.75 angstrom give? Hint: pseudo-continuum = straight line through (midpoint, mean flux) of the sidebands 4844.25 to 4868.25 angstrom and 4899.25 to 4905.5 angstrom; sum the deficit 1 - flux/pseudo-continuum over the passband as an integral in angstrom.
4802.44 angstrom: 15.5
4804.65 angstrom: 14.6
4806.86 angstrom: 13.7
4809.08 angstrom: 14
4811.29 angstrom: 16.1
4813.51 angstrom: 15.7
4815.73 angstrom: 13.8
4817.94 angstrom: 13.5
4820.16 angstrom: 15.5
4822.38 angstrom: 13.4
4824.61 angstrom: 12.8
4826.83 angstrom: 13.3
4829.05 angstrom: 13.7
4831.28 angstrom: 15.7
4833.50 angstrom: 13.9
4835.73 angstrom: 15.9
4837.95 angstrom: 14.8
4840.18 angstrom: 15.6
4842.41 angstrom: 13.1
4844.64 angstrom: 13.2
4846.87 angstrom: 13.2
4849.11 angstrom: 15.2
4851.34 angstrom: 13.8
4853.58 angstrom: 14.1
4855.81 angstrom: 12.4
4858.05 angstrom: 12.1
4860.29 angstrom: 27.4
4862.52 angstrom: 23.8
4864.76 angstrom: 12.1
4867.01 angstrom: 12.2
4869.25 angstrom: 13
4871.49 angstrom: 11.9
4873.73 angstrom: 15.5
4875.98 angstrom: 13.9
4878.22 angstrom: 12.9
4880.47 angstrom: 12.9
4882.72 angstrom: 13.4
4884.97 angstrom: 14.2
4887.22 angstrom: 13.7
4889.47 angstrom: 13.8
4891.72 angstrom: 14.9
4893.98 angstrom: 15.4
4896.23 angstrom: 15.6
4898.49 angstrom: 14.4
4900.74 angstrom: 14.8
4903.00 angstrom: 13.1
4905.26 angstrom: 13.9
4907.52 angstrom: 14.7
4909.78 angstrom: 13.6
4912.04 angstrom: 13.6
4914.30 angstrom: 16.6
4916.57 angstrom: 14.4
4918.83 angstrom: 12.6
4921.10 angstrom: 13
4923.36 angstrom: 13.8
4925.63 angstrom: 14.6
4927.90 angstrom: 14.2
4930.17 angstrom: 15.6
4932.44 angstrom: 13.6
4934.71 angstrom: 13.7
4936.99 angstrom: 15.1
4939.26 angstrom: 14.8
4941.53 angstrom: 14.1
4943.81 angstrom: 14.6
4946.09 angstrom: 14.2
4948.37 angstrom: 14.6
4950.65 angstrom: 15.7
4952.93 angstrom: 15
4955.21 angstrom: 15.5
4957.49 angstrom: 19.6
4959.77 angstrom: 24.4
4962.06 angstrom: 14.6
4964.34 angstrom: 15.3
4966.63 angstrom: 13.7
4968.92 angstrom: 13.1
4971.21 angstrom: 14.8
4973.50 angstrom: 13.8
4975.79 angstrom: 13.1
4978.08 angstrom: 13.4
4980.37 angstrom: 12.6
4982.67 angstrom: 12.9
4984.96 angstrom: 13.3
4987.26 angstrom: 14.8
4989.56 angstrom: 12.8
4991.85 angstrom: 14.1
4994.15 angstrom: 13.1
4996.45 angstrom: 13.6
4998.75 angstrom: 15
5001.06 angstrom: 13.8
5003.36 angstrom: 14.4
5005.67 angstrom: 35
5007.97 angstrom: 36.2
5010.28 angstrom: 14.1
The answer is 2.0 angstrom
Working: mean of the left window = 15.5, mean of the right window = 14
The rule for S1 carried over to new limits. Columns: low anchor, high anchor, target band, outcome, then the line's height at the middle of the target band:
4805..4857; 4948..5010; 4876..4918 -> 2.5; 15.1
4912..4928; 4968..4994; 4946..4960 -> -3.0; 13.8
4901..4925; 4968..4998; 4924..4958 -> -2.7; 13.8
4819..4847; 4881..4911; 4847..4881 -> -1.6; 14.2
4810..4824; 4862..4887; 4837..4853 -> 0.2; 14.3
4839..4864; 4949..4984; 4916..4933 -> 1.5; 15.4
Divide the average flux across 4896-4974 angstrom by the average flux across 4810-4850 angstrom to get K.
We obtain 1.0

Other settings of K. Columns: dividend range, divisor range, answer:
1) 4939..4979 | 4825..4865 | 1.00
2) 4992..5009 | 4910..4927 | 1.40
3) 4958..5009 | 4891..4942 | 1.13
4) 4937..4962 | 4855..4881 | 1.07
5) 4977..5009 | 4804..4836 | 1.17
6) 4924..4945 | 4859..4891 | 0.96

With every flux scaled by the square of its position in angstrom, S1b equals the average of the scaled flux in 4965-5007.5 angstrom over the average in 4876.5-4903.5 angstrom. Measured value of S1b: 1.12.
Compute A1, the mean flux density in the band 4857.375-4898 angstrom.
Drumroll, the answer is 14.9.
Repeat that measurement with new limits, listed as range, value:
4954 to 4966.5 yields 17.5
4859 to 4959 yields 14.8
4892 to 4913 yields 14.4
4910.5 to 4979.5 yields 14.8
